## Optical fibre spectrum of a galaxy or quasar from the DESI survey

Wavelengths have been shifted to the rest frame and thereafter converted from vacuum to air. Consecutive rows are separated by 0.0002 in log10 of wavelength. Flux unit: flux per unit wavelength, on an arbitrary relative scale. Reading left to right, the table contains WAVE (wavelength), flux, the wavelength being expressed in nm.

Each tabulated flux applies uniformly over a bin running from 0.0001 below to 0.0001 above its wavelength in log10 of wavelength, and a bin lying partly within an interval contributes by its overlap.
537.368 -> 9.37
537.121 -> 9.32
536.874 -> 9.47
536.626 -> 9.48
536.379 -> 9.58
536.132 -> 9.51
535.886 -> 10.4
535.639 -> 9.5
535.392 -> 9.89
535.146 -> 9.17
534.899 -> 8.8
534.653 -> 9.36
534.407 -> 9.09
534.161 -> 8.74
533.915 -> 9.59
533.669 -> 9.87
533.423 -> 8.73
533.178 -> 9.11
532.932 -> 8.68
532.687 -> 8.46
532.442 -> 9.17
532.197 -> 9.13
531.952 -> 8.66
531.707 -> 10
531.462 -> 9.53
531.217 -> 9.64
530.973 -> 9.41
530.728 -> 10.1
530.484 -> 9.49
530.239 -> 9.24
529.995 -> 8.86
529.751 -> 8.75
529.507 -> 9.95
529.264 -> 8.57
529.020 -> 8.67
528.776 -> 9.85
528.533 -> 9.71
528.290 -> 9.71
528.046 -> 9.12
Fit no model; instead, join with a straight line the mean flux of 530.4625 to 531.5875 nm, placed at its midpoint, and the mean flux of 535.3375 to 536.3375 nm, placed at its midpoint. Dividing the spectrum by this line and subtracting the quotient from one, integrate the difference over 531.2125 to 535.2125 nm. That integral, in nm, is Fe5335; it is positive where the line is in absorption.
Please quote 0.23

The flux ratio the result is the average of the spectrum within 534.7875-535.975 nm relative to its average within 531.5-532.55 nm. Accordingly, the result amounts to 1.03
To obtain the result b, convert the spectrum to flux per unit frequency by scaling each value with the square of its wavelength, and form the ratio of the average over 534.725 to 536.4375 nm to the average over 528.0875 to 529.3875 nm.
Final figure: 1.05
